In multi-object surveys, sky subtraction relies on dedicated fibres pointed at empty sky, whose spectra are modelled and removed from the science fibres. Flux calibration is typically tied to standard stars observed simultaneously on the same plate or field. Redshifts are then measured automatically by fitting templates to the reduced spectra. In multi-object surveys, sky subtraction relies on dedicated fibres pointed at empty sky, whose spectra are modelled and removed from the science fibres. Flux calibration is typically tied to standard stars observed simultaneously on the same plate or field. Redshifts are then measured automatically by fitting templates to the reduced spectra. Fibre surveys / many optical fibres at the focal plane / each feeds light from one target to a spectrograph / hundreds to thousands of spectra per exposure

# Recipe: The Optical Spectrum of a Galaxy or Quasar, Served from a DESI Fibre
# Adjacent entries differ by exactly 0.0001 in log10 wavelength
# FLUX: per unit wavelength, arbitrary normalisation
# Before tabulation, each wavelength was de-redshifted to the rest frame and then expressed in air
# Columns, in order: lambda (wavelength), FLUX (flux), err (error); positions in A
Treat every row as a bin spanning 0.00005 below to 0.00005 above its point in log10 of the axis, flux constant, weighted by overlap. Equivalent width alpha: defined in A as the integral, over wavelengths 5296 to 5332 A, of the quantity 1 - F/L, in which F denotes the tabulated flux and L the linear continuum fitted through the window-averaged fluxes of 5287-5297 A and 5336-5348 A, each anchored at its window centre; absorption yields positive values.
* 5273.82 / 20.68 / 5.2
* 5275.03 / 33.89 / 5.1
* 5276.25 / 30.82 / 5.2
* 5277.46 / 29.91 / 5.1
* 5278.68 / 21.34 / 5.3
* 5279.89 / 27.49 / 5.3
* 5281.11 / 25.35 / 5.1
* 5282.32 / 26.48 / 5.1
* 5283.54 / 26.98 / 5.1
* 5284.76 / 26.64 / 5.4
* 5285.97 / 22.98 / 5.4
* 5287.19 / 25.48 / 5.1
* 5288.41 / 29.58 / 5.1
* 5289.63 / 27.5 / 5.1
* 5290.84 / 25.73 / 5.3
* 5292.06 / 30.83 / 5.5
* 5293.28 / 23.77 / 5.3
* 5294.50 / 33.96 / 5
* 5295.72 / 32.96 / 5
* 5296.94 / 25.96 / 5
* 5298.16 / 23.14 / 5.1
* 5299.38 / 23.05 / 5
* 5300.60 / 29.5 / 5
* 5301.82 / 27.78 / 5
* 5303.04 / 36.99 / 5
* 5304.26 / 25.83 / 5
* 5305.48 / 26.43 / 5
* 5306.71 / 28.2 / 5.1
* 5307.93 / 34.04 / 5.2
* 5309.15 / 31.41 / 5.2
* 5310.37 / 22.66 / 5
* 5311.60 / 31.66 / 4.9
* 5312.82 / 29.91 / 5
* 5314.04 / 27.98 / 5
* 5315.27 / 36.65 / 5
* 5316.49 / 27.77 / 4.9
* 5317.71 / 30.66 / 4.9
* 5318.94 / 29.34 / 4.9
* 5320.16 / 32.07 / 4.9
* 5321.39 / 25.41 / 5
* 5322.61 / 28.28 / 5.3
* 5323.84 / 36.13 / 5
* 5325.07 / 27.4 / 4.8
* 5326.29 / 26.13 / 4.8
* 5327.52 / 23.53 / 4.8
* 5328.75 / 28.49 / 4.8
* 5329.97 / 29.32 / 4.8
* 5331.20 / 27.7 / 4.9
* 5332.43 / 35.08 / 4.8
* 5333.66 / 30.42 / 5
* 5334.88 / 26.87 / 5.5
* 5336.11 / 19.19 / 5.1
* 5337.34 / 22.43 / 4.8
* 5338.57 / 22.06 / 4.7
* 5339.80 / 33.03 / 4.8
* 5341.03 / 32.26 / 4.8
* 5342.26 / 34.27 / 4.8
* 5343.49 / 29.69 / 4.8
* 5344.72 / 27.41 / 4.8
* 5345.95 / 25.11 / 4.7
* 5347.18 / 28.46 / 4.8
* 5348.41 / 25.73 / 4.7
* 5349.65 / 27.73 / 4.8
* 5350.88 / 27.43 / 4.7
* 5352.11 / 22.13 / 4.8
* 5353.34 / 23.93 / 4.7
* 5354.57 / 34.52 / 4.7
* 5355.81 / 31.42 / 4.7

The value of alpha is -0.72 A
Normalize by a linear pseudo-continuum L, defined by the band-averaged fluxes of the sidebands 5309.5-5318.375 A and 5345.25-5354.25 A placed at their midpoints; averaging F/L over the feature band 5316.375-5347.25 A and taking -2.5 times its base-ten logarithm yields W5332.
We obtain -0.02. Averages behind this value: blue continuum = 29.7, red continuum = 26.1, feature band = 28.4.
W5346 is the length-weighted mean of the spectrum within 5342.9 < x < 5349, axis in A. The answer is 27.3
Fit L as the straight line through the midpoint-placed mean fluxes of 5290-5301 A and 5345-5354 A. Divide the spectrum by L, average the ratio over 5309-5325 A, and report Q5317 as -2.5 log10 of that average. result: -0.11 mag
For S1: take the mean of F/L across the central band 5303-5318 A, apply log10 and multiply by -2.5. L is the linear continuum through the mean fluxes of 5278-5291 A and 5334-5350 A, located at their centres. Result -0.122 mag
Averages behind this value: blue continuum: 26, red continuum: 27.3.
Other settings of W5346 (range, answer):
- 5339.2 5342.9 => 33.2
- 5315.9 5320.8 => 29.9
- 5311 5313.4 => 30.8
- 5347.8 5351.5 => 26.9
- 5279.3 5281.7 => 26.4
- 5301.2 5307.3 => 29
